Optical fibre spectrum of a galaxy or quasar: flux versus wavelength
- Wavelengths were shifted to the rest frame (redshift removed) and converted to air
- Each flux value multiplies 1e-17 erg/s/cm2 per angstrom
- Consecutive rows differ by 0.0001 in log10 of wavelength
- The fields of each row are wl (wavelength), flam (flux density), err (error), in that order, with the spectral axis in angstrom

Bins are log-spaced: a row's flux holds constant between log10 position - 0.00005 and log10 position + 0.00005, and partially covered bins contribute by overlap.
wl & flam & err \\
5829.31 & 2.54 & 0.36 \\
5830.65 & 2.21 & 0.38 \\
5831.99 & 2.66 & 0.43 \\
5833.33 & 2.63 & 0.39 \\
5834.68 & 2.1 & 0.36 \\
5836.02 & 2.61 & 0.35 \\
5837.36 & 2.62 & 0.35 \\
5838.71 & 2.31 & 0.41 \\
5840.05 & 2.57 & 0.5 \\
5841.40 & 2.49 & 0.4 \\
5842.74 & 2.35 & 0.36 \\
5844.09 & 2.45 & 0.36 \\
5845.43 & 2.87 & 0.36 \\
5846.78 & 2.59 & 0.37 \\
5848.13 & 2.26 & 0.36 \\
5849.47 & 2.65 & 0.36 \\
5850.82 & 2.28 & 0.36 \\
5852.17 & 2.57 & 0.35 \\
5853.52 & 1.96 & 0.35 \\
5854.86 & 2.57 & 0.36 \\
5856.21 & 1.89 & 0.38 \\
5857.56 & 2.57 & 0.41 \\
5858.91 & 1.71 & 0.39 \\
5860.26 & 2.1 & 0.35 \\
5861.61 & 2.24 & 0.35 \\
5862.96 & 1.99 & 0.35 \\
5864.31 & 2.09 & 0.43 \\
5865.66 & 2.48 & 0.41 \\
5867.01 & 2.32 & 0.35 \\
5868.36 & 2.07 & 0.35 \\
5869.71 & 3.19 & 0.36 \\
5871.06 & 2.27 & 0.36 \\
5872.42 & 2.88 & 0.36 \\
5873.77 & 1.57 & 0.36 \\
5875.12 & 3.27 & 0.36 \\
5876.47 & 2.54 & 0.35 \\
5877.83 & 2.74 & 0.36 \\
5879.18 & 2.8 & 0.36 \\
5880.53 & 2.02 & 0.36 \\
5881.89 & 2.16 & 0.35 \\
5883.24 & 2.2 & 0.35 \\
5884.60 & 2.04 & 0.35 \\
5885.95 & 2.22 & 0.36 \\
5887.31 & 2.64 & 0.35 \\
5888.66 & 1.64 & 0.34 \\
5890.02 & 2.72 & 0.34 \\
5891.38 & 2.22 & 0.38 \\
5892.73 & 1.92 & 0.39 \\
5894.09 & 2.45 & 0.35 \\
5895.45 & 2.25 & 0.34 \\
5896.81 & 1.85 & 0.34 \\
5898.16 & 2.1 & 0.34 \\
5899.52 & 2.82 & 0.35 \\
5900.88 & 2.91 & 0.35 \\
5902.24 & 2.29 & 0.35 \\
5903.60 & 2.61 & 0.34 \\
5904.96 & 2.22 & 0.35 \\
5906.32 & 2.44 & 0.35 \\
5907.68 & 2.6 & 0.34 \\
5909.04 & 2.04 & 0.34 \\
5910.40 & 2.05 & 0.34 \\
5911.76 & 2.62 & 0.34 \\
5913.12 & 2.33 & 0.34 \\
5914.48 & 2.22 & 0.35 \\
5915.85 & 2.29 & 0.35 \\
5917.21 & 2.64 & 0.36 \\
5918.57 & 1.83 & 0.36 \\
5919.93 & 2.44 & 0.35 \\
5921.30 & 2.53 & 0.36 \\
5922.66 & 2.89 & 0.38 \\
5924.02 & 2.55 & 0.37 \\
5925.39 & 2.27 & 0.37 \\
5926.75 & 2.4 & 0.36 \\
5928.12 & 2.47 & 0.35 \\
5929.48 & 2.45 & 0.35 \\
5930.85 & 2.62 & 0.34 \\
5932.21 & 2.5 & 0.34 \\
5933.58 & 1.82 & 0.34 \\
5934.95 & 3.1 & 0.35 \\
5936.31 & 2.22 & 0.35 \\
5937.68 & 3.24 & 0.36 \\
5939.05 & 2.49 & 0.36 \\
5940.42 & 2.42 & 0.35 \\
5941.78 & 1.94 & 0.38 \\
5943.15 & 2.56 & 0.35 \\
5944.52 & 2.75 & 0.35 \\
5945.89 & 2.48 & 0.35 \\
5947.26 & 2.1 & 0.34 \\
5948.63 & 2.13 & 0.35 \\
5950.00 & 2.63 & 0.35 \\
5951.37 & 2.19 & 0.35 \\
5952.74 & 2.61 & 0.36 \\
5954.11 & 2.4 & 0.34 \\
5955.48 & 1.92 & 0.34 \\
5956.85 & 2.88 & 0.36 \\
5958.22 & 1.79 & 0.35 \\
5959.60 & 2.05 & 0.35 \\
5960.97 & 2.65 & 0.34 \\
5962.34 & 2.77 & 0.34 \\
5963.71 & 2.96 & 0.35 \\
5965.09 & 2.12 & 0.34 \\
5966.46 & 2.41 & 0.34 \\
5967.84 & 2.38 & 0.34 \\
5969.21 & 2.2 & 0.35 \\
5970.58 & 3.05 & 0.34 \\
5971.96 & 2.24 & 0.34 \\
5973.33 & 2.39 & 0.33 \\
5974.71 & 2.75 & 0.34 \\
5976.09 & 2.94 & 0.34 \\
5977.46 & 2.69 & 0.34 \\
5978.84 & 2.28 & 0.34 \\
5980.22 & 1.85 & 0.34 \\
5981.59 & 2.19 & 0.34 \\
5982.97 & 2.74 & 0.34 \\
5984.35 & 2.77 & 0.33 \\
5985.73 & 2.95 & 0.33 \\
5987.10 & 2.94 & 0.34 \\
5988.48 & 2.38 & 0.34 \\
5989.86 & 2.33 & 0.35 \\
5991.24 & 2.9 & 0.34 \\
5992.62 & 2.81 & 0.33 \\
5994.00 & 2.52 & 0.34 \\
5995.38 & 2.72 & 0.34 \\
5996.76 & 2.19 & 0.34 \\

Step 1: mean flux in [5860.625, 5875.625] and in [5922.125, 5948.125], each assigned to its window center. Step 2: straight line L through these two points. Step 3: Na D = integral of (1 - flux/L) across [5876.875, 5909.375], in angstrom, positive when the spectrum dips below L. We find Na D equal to 1.1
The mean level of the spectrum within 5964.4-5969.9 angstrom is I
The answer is 2.28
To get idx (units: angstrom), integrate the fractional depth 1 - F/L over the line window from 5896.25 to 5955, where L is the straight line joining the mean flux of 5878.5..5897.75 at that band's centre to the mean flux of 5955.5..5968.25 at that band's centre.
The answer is -2.5 angstrom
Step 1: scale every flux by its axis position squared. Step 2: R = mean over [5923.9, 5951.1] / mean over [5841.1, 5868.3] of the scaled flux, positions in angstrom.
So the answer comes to 1.09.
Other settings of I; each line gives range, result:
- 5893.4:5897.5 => 2.18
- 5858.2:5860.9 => 1.91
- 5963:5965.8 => 2.54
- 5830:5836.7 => 2.45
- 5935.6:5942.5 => 2.47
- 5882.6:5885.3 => 2.12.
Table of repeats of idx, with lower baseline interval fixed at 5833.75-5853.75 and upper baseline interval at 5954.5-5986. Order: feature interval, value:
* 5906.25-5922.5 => 0.8 angstrom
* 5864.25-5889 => 0.7 angstrom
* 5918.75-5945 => -0.3 angstrom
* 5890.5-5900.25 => 0.9 angstrom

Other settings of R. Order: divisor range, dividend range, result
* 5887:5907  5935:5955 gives 1.07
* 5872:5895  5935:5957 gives 1.06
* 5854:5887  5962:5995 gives 1.14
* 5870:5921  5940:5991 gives 1.07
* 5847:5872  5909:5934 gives 1.06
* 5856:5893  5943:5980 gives 1.09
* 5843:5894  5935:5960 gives 1.05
